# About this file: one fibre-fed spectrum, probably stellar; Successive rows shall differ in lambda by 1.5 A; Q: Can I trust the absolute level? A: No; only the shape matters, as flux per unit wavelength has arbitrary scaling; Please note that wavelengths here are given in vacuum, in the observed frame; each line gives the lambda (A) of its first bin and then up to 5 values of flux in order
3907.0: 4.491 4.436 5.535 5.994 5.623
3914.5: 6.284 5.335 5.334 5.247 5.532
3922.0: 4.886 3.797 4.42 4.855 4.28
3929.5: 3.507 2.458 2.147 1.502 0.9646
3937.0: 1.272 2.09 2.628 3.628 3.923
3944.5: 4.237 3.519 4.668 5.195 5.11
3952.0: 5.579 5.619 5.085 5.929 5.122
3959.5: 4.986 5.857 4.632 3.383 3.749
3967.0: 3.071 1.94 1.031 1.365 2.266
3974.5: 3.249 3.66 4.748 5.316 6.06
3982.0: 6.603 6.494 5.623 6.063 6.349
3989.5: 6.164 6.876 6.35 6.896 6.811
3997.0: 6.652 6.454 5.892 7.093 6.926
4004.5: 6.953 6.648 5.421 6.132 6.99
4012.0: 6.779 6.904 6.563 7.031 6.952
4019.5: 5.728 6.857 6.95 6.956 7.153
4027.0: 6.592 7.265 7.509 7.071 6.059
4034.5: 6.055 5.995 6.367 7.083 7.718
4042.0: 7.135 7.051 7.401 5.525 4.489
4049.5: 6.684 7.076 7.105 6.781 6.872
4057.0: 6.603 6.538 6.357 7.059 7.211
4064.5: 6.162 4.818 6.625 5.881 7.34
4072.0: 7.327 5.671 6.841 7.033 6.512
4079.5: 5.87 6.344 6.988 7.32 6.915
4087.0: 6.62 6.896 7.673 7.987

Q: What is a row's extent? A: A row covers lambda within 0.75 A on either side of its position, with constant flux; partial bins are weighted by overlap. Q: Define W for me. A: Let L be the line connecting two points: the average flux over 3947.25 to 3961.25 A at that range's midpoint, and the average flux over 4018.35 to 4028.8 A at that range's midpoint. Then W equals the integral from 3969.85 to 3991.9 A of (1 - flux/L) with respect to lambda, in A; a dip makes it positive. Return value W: 3.8 A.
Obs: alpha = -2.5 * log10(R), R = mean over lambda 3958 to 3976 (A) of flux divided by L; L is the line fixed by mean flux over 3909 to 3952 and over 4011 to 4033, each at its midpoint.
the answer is 0.473 mag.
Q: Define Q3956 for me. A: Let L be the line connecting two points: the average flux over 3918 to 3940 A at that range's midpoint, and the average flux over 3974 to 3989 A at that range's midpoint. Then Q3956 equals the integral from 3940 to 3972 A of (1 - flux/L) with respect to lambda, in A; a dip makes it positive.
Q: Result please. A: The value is 1.5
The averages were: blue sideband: 3.35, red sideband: 5.47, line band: 4.16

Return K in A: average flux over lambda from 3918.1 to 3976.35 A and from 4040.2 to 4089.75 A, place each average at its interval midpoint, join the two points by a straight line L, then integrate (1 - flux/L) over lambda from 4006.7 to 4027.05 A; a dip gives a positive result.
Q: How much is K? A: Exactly -4.4 A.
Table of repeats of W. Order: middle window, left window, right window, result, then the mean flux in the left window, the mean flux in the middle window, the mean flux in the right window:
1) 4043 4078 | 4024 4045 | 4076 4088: 1.24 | 6.87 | 6.54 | 6.7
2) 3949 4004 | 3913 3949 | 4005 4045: 1.20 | 3.83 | 5.15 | 6.74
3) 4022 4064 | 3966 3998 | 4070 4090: -4.61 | 4.94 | 6.73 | 6.77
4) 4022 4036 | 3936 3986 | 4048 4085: -2.64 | 4.16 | 6.8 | 6.58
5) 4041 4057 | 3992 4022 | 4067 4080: -0.10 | 6.61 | 6.63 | 6.58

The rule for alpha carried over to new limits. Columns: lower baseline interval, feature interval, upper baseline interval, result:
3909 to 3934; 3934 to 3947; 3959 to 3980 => 0.45 mag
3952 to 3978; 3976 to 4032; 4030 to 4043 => -0.20 mag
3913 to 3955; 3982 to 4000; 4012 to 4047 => -0.13 mag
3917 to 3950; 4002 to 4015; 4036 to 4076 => -0.21 mag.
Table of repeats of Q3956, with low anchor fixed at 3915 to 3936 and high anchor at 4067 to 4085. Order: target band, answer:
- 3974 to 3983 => -0.2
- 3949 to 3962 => -2.6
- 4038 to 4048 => -1.2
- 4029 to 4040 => -1.4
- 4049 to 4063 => -1.2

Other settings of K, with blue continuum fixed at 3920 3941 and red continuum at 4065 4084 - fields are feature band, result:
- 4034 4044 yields -2.00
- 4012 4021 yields -2.70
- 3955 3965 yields -3.00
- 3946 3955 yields -3.66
